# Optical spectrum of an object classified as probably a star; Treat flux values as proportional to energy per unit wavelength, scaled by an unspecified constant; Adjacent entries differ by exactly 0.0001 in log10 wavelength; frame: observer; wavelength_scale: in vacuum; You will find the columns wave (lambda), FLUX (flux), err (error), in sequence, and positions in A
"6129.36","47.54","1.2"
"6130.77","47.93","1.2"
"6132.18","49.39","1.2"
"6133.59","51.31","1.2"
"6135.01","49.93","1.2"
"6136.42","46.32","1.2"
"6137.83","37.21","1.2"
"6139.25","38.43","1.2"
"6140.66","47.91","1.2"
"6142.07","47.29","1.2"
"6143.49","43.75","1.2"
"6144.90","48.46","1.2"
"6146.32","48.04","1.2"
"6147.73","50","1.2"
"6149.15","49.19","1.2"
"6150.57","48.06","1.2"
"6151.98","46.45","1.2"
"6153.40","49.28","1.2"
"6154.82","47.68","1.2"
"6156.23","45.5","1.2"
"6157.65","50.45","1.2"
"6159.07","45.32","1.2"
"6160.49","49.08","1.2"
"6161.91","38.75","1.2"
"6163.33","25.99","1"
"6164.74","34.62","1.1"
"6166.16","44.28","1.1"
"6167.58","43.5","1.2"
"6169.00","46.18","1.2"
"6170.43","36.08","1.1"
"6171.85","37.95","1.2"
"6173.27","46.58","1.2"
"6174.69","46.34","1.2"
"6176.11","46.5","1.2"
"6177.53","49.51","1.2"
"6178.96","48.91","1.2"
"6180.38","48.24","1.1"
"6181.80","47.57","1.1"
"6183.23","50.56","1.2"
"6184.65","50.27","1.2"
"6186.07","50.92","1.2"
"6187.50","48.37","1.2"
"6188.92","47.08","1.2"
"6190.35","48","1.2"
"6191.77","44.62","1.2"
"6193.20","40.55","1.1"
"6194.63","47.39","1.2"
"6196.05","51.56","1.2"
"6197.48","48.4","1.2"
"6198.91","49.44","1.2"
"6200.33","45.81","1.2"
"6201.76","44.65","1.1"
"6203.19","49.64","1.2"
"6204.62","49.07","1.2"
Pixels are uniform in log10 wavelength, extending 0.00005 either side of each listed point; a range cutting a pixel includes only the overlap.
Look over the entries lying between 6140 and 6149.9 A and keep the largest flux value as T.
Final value 50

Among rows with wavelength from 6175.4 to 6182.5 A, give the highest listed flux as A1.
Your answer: 49.51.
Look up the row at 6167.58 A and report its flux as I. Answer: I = 43.5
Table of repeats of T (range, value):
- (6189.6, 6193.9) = 48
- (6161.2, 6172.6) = 46.18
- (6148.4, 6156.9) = 49.28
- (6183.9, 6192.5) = 50.92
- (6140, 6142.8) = 47.91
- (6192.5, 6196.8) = 51.56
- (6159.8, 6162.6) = 49.08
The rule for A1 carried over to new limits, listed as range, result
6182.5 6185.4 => 50.56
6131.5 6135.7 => 51.31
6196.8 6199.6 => 49.44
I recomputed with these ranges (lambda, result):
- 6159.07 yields 45.32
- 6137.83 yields 37.21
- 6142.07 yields 47.29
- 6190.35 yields 48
